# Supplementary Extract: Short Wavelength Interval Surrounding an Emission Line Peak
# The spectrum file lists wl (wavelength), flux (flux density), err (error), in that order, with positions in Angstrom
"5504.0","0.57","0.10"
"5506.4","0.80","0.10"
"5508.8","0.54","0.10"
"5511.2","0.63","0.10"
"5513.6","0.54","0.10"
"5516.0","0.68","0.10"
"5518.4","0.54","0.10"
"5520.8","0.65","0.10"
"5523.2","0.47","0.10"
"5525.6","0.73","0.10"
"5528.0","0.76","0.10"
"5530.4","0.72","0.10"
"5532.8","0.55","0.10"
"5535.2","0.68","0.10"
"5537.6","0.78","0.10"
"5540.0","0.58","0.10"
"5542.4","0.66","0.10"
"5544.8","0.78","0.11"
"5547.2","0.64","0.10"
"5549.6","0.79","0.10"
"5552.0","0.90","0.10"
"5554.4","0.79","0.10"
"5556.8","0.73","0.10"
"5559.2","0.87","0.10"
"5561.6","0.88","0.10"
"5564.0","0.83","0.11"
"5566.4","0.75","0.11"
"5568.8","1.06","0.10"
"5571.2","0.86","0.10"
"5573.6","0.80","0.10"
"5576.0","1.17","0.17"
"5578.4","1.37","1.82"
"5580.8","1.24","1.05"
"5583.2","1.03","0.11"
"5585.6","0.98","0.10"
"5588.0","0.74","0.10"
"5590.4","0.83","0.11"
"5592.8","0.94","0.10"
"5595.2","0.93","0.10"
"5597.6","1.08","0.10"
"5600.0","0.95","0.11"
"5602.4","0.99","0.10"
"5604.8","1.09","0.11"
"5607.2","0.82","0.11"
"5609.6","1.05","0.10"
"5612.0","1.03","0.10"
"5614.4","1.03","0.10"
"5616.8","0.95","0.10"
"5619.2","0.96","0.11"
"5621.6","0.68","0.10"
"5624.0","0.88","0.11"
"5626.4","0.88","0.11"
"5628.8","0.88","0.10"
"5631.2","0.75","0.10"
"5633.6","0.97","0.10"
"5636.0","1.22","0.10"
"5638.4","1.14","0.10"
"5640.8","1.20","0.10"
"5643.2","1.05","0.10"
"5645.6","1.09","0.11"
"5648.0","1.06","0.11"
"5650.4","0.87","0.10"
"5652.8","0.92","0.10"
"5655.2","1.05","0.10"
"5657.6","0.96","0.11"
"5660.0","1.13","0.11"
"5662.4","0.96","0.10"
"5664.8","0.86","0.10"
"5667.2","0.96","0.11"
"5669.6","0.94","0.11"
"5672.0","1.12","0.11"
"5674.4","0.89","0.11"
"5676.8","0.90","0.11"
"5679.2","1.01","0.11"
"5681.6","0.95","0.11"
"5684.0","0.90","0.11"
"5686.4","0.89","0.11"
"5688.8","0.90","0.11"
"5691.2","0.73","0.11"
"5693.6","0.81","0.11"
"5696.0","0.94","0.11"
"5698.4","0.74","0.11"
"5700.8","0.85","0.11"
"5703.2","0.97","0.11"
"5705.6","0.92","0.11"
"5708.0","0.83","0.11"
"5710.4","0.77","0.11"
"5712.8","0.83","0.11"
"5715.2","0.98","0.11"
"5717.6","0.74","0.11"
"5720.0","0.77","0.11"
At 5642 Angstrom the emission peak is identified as C IV 1549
